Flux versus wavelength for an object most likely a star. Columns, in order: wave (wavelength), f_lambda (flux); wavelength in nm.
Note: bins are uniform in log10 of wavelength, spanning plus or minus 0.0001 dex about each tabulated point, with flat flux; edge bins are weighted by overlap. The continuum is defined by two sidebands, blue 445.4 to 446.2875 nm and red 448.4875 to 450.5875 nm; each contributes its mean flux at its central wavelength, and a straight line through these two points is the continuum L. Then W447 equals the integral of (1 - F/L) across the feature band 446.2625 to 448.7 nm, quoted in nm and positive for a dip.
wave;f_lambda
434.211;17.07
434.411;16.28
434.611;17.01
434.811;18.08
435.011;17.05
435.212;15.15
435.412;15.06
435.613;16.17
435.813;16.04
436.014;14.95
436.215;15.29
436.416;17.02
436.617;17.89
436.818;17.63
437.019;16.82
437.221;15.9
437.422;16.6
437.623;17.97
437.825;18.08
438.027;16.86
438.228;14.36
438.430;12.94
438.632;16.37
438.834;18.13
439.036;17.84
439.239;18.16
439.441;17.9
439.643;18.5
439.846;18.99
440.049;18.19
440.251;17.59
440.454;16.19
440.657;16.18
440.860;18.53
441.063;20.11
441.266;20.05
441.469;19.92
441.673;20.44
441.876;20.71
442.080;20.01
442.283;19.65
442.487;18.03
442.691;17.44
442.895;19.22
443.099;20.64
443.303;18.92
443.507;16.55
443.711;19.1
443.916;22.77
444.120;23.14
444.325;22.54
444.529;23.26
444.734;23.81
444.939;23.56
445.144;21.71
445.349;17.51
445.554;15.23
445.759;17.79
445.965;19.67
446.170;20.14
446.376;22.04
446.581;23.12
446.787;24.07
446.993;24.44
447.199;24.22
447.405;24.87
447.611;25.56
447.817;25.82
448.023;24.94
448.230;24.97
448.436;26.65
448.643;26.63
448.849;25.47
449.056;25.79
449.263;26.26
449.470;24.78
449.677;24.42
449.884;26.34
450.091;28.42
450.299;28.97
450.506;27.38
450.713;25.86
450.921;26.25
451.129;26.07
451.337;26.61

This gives -0.32 nm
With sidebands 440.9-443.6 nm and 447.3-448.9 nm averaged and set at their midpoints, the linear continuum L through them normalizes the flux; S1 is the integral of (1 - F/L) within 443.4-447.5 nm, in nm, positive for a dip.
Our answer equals 0.23 nm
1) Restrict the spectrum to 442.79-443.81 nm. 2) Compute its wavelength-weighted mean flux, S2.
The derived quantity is 18.9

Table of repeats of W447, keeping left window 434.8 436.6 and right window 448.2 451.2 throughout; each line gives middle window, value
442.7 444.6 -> 0.12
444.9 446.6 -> 0.26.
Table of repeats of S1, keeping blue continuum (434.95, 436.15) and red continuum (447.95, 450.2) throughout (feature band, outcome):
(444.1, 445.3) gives -0.009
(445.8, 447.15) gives 0.103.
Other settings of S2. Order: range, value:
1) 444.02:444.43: 22.9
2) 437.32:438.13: 17.4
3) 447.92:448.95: 25.7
